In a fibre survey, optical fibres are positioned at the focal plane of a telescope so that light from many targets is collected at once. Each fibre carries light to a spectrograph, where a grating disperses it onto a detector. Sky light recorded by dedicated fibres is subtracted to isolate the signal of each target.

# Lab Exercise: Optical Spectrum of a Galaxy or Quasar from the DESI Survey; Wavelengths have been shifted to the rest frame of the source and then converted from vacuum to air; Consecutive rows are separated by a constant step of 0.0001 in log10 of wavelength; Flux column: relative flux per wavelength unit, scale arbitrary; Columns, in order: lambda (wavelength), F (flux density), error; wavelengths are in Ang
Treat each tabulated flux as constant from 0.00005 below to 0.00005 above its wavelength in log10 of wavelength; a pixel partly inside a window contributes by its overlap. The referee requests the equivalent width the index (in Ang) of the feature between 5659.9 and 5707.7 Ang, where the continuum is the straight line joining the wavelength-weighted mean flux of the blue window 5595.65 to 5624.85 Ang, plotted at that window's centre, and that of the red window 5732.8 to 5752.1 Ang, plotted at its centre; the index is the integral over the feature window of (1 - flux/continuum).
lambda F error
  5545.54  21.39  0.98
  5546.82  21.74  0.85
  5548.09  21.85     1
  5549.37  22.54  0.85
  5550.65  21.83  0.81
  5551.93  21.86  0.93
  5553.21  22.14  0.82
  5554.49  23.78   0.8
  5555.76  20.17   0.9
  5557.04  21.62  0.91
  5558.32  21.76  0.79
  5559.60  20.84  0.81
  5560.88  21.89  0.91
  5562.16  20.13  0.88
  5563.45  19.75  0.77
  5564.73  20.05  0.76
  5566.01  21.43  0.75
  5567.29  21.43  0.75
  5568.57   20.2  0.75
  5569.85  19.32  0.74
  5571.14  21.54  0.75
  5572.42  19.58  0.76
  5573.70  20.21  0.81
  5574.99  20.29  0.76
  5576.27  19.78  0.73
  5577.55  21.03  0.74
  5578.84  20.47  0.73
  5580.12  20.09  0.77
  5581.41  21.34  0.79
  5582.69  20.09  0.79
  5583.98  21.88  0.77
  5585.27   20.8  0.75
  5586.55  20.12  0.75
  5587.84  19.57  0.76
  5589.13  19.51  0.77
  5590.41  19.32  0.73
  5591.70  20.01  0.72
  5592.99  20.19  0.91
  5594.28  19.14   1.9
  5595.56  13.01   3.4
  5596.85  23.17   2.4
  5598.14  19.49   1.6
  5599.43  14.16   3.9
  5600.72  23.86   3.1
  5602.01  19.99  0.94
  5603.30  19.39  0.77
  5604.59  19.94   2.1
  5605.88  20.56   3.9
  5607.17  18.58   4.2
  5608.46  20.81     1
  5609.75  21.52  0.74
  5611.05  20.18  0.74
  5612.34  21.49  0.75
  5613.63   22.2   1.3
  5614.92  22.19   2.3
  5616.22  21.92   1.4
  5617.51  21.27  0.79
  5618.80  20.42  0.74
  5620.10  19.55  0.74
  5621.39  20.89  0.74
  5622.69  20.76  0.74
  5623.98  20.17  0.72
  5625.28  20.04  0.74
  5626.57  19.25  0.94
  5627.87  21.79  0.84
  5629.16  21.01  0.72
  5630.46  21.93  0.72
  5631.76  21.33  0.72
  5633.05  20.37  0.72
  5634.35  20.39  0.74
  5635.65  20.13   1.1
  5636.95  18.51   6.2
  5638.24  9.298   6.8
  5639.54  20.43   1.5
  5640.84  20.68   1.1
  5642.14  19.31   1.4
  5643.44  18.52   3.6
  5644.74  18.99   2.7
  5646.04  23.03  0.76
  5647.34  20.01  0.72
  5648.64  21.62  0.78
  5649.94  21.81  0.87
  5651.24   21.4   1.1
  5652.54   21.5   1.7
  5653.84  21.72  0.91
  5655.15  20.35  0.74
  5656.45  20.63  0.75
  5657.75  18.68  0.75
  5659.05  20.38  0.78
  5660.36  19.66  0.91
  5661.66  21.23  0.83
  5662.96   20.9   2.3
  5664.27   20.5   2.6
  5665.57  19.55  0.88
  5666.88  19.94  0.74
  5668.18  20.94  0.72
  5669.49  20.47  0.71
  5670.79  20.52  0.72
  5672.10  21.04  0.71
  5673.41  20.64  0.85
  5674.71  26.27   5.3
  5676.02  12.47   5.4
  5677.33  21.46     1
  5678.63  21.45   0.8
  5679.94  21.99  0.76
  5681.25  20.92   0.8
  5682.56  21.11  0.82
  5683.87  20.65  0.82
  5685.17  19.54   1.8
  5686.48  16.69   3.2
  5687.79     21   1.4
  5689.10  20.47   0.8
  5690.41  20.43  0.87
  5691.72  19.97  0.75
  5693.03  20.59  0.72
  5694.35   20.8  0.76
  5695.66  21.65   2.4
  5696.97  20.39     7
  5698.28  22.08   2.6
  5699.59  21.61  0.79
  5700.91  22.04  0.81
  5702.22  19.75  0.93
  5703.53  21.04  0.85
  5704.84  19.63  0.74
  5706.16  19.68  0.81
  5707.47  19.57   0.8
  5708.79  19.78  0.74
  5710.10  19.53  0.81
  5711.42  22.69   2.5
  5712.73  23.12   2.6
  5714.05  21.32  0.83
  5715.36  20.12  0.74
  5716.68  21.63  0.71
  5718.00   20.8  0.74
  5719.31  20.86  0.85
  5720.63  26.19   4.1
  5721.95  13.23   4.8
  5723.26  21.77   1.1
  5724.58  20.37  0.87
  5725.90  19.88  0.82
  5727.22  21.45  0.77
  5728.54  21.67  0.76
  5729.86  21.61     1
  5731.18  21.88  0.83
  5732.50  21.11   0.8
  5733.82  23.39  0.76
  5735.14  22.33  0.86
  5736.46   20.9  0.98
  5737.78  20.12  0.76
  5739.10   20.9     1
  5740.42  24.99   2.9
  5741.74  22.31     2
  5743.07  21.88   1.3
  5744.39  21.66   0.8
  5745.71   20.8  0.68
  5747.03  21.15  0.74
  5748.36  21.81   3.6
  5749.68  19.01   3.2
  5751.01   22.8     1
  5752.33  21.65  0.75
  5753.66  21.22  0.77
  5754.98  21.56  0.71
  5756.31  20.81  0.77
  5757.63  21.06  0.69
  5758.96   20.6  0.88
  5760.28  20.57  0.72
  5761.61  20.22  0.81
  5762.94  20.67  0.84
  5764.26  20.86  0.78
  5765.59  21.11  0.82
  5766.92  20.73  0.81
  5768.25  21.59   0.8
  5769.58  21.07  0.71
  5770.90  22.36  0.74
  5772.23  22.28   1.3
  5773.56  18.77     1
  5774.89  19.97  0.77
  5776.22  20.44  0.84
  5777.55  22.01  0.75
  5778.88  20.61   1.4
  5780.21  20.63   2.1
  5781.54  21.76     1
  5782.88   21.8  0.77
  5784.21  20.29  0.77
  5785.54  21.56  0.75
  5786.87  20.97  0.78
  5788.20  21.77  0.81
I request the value 1.4 Ang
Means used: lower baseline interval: 20.4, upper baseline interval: 21.7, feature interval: 20.5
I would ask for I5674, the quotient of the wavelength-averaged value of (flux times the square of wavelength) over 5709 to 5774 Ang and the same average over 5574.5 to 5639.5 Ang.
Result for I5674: 1.1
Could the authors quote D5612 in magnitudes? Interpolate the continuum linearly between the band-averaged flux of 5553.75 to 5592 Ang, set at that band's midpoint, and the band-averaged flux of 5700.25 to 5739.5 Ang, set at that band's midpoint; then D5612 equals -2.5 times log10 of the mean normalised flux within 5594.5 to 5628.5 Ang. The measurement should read 0.02 mag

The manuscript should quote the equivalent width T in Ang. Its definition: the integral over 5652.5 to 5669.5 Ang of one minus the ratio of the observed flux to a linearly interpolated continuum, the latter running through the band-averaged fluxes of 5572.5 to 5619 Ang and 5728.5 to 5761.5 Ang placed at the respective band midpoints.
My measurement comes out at 0.3 Ang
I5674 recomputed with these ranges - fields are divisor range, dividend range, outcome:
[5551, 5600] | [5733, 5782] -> 1.12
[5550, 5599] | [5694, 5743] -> 1.09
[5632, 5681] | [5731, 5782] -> 1.09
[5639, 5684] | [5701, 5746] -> 1.05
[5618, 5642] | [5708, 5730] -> 1.09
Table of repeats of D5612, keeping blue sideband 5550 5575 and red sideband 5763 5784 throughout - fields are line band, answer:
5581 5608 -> 0.07 mag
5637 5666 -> 0.05 mag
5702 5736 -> 0.00 mag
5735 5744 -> -0.04 mag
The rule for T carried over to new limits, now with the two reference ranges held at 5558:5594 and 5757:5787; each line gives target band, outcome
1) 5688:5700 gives -0.1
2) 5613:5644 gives 0.7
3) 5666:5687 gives 0.3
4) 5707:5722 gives -0.2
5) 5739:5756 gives -0.6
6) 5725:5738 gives -0.4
